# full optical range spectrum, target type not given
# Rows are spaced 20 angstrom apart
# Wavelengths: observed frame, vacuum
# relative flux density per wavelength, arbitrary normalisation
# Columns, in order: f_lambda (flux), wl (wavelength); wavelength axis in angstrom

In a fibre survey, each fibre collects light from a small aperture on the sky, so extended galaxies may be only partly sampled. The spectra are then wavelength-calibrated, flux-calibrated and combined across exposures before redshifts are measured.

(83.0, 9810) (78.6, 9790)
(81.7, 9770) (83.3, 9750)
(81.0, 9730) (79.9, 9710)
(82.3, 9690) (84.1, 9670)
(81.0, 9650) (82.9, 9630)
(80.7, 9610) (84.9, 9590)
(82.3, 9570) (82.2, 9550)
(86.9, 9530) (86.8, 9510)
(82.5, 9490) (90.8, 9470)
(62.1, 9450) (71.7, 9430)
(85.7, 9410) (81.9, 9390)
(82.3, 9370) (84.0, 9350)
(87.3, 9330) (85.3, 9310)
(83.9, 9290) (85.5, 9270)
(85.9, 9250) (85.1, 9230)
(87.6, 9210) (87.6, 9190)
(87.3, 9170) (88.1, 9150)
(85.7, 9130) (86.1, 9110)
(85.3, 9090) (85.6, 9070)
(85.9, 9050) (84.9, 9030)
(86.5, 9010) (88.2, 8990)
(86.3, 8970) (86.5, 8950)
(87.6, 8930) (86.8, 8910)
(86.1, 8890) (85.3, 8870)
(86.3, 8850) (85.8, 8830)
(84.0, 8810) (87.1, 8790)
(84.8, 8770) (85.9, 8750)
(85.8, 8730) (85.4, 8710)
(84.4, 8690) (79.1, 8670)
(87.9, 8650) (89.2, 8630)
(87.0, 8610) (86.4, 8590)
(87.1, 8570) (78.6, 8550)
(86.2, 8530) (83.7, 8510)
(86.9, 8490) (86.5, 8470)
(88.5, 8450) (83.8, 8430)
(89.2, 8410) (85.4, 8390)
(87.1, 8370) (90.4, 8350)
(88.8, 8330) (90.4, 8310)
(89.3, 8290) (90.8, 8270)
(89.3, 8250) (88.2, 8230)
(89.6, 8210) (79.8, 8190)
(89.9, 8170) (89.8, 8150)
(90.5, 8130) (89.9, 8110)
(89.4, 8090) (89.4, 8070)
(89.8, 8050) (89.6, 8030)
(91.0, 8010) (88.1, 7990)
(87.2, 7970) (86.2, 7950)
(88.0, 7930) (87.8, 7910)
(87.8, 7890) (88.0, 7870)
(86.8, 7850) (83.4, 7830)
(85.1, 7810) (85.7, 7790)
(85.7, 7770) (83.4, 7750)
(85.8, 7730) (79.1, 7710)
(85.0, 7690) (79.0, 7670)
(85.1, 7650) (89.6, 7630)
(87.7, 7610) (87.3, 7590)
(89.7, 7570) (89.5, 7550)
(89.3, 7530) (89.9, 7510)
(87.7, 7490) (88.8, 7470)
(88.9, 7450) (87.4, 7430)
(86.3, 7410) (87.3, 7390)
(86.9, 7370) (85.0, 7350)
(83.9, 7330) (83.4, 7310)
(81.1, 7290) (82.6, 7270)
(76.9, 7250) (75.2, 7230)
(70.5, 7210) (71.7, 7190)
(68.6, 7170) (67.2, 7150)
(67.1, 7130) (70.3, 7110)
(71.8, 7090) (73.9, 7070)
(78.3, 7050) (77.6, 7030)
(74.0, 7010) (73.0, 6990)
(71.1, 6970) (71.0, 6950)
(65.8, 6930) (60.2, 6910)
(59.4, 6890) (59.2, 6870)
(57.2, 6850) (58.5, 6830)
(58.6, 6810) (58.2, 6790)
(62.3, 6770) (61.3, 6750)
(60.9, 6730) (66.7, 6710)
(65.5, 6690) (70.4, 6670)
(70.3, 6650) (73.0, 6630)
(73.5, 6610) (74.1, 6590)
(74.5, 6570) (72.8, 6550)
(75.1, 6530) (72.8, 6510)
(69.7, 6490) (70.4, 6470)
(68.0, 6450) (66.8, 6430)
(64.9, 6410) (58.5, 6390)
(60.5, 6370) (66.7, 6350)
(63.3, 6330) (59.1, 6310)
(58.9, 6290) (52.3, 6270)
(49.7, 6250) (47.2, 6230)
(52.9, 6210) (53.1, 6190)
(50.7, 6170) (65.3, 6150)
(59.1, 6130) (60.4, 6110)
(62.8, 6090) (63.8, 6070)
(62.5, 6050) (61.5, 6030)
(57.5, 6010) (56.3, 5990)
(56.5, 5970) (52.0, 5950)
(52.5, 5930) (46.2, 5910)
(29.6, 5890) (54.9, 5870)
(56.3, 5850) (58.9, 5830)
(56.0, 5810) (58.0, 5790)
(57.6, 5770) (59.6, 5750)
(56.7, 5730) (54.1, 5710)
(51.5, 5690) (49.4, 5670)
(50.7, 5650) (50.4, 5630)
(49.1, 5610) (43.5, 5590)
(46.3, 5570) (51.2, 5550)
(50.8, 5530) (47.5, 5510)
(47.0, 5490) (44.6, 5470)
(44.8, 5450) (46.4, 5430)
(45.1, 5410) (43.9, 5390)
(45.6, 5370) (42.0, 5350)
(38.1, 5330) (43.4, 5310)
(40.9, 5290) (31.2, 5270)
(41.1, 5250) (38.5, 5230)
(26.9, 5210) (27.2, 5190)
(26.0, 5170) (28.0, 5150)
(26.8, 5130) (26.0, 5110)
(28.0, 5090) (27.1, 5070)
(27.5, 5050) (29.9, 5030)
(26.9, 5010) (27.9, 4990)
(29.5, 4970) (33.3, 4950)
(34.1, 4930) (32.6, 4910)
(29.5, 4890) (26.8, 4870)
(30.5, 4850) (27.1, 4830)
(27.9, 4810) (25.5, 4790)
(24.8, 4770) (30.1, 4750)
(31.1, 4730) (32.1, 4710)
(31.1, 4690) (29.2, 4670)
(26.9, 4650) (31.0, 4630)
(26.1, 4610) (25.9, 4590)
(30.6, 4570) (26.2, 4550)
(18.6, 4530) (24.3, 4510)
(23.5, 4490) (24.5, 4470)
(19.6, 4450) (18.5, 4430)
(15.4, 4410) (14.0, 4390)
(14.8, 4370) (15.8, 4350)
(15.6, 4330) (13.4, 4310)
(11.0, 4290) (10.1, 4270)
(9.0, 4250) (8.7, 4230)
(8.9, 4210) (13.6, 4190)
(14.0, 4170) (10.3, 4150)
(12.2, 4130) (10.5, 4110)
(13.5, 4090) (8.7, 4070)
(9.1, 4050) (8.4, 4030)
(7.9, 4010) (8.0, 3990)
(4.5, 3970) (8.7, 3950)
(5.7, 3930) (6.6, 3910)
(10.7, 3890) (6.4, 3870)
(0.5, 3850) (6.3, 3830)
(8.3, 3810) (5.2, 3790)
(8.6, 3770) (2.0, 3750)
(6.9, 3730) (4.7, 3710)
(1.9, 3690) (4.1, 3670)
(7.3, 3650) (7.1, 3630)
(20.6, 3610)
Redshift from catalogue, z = 0.00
